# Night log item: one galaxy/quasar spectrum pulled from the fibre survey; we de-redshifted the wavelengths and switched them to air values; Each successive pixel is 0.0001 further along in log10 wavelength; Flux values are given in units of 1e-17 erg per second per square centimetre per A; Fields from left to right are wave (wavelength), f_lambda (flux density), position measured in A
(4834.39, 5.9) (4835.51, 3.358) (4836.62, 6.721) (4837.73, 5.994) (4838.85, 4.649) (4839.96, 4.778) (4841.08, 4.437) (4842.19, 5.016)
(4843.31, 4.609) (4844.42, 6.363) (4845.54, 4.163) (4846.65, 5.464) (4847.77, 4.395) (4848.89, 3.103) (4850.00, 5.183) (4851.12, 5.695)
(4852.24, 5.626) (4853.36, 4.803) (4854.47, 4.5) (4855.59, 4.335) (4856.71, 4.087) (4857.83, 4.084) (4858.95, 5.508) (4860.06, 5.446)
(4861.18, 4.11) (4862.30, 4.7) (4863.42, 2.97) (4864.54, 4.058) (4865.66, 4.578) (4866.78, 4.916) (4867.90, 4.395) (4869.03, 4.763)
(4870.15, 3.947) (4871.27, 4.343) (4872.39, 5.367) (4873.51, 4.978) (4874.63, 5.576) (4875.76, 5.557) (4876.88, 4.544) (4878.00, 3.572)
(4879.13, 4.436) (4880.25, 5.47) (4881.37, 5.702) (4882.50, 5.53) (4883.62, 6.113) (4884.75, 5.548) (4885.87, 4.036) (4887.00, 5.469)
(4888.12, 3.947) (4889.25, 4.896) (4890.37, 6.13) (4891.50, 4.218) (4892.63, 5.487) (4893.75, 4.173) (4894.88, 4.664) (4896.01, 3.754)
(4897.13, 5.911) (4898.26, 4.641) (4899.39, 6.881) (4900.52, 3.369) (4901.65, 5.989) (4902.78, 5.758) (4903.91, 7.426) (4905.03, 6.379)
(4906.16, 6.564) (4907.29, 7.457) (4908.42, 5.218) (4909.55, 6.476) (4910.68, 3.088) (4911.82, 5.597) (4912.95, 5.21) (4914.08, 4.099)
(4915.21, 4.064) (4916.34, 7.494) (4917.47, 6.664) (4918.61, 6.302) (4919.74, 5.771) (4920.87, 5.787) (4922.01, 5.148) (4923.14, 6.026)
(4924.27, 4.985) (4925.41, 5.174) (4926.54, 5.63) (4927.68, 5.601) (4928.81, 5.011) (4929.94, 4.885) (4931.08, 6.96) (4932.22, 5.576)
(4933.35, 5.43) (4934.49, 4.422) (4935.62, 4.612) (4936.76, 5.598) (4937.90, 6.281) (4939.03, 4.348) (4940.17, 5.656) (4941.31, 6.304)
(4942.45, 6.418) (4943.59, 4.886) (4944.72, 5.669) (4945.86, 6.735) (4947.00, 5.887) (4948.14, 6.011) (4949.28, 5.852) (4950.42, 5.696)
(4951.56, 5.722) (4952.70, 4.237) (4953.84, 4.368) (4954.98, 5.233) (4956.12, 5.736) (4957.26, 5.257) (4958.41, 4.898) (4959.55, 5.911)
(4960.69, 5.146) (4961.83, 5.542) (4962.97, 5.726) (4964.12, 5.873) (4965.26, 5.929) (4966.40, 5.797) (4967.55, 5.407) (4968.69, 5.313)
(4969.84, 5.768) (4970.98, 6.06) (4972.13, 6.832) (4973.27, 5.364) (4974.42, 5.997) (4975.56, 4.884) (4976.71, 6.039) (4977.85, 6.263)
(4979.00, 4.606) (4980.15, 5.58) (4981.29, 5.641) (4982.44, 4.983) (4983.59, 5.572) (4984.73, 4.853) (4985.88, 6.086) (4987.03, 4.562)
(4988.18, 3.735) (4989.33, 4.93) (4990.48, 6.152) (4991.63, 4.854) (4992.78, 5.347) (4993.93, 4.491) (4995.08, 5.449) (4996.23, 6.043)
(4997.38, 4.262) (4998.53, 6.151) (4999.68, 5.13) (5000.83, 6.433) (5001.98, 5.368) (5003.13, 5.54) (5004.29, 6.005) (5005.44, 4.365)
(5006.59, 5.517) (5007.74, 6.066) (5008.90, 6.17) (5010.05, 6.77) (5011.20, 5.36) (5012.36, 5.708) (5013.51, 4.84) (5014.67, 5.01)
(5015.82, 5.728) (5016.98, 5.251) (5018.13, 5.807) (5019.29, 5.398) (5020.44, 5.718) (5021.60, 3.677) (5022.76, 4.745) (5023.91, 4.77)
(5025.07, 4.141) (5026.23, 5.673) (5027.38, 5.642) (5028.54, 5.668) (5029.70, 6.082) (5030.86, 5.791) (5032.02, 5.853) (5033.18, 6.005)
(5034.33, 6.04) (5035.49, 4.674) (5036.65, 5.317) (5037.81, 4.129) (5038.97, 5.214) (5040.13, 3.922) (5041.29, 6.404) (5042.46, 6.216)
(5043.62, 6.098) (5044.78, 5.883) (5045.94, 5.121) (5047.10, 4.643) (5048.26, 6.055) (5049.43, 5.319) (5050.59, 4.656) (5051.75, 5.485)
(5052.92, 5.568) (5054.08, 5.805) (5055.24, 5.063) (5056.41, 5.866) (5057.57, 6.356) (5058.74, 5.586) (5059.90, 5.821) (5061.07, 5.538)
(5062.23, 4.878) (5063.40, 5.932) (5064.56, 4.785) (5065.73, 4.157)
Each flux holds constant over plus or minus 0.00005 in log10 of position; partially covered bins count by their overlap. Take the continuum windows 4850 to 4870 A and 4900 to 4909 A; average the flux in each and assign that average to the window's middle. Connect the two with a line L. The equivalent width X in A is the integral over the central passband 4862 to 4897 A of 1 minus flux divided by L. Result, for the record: 3.0 A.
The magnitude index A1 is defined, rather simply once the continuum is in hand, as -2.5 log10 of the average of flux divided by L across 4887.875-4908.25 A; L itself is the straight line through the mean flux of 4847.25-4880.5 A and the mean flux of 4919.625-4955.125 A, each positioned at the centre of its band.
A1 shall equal -0.08 mag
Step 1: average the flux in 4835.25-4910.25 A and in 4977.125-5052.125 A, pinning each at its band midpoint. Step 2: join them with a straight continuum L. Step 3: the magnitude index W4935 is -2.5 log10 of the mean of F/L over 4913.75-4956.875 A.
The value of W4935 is -0.07 mag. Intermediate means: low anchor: 5.02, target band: 5.54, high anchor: 5.37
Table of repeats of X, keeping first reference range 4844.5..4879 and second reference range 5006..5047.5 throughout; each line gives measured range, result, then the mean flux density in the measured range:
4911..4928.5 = -2.2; 5.53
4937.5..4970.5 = -3.2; 5.57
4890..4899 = -0.2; 4.88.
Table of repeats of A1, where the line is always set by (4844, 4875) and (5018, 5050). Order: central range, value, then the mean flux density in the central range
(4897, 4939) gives -0.14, 5.59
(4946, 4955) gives -0.09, 5.45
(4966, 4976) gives -0.12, 5.72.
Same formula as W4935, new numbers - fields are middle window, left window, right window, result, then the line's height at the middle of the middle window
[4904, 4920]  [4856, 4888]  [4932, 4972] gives -0.13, 5.15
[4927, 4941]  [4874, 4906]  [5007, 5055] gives -0.02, 5.27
